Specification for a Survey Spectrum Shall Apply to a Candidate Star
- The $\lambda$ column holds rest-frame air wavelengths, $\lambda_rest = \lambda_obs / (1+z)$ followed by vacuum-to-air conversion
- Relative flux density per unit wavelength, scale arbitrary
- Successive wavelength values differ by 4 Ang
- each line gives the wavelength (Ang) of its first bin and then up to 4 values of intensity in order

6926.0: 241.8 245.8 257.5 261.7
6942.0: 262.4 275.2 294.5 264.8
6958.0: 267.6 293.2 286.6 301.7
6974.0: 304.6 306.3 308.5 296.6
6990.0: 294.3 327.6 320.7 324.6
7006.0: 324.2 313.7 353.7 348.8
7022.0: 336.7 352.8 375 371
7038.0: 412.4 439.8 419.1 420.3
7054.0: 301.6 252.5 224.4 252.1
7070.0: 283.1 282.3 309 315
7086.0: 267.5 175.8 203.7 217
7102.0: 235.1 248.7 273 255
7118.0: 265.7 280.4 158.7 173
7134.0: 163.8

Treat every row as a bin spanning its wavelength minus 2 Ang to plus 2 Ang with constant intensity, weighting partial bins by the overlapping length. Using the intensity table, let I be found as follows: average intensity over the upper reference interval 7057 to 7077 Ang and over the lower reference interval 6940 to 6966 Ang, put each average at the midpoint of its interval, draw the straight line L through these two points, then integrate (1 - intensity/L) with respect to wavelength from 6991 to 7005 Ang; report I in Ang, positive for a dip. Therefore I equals -2.6 Ang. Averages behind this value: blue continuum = 277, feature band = 322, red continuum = 262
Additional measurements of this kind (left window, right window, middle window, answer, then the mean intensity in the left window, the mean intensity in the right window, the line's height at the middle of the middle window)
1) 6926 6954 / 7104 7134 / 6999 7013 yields -3.9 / 264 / 232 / 252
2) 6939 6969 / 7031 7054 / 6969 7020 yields 2.5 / 278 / 401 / 334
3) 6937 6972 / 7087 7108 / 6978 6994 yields -2.3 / 279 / 219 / 266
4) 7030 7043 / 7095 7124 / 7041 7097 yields 7.5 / 400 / 252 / 334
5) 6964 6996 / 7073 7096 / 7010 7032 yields -5.0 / 303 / 258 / 285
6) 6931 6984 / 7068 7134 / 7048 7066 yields -2.7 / 283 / 244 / 256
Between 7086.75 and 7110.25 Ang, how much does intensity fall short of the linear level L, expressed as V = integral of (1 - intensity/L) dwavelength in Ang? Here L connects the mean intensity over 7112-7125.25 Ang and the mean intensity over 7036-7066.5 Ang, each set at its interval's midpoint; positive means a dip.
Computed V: 4.8 Ang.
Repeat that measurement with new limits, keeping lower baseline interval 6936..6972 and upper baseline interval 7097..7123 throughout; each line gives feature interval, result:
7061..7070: 0.4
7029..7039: -4.5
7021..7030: -2.9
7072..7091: -1.2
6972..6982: -1.1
